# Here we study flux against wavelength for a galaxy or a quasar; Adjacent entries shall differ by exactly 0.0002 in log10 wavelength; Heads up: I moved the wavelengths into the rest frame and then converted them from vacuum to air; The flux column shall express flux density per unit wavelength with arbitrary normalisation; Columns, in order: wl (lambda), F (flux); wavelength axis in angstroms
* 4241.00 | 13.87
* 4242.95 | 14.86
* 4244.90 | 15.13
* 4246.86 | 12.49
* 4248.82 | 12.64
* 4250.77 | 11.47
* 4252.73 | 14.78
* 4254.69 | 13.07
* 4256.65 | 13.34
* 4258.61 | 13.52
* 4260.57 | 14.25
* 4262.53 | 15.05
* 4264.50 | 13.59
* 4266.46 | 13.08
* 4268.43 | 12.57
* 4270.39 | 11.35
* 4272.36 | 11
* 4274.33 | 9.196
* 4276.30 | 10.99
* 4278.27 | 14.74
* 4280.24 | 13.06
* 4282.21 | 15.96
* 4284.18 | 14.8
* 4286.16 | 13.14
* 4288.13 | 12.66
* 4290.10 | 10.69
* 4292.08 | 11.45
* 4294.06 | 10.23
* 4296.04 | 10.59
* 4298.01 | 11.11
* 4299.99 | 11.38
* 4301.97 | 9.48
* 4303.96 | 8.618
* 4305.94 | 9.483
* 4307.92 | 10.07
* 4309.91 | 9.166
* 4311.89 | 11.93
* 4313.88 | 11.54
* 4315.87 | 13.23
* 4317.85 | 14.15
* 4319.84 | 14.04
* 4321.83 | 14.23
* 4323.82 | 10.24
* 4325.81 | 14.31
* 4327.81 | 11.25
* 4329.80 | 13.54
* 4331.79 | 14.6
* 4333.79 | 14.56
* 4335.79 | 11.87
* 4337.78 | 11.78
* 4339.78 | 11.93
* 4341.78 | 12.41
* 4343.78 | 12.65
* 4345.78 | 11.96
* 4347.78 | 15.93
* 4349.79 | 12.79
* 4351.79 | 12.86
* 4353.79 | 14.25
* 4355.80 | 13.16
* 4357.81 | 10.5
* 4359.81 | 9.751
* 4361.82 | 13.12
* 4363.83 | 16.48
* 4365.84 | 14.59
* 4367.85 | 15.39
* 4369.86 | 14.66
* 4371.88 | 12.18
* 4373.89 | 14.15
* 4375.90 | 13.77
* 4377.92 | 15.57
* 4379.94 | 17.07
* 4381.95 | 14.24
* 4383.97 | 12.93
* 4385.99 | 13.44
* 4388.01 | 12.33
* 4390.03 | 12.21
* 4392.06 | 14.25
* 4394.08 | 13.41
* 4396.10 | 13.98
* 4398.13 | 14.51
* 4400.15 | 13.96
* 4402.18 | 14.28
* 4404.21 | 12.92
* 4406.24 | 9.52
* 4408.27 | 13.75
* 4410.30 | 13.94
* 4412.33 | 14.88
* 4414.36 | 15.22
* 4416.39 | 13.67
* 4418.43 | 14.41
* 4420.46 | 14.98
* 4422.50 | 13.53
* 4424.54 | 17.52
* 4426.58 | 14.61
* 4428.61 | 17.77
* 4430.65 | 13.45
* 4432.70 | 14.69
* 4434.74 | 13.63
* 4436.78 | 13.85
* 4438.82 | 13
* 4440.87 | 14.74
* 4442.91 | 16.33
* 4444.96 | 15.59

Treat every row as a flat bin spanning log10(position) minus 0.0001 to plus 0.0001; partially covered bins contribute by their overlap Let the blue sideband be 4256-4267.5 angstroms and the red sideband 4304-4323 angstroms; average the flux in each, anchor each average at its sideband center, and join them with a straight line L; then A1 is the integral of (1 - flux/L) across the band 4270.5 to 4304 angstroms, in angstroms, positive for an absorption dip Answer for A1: 2.7 angstroms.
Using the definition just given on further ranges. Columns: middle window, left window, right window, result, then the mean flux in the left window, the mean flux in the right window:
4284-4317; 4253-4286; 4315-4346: 5.0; 13.1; 12.9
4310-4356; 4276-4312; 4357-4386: -0.7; 11.6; 13.9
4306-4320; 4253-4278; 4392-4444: 1.6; 12.7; 14.3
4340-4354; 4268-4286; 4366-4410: 0.2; 12.7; 13.8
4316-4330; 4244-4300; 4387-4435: 0.1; 12.7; 14.1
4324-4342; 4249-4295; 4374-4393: 0.8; 12.8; 14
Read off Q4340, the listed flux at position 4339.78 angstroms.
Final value 11.93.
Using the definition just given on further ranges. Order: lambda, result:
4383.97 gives 12.93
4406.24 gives 9.52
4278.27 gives 14.74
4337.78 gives 11.78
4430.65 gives 13.45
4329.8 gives 13.54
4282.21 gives 15.96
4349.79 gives 12.79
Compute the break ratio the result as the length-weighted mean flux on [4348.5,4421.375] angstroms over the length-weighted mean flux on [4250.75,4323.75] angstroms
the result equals 1.12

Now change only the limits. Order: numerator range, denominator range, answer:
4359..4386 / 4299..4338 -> 1.18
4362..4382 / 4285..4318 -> 1.34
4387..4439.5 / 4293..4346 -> 1.18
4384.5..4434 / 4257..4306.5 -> 1.16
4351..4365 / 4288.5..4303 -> 1.20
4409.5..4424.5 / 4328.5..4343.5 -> 1.13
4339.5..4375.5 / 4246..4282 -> 1.03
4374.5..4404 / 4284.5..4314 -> 1.29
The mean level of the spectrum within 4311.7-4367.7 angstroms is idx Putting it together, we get 13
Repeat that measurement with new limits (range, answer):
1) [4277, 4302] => 12.3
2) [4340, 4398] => 13.6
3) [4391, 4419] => 13.7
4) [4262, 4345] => 12.2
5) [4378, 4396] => 13.8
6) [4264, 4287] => 12.8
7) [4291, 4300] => 10.9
